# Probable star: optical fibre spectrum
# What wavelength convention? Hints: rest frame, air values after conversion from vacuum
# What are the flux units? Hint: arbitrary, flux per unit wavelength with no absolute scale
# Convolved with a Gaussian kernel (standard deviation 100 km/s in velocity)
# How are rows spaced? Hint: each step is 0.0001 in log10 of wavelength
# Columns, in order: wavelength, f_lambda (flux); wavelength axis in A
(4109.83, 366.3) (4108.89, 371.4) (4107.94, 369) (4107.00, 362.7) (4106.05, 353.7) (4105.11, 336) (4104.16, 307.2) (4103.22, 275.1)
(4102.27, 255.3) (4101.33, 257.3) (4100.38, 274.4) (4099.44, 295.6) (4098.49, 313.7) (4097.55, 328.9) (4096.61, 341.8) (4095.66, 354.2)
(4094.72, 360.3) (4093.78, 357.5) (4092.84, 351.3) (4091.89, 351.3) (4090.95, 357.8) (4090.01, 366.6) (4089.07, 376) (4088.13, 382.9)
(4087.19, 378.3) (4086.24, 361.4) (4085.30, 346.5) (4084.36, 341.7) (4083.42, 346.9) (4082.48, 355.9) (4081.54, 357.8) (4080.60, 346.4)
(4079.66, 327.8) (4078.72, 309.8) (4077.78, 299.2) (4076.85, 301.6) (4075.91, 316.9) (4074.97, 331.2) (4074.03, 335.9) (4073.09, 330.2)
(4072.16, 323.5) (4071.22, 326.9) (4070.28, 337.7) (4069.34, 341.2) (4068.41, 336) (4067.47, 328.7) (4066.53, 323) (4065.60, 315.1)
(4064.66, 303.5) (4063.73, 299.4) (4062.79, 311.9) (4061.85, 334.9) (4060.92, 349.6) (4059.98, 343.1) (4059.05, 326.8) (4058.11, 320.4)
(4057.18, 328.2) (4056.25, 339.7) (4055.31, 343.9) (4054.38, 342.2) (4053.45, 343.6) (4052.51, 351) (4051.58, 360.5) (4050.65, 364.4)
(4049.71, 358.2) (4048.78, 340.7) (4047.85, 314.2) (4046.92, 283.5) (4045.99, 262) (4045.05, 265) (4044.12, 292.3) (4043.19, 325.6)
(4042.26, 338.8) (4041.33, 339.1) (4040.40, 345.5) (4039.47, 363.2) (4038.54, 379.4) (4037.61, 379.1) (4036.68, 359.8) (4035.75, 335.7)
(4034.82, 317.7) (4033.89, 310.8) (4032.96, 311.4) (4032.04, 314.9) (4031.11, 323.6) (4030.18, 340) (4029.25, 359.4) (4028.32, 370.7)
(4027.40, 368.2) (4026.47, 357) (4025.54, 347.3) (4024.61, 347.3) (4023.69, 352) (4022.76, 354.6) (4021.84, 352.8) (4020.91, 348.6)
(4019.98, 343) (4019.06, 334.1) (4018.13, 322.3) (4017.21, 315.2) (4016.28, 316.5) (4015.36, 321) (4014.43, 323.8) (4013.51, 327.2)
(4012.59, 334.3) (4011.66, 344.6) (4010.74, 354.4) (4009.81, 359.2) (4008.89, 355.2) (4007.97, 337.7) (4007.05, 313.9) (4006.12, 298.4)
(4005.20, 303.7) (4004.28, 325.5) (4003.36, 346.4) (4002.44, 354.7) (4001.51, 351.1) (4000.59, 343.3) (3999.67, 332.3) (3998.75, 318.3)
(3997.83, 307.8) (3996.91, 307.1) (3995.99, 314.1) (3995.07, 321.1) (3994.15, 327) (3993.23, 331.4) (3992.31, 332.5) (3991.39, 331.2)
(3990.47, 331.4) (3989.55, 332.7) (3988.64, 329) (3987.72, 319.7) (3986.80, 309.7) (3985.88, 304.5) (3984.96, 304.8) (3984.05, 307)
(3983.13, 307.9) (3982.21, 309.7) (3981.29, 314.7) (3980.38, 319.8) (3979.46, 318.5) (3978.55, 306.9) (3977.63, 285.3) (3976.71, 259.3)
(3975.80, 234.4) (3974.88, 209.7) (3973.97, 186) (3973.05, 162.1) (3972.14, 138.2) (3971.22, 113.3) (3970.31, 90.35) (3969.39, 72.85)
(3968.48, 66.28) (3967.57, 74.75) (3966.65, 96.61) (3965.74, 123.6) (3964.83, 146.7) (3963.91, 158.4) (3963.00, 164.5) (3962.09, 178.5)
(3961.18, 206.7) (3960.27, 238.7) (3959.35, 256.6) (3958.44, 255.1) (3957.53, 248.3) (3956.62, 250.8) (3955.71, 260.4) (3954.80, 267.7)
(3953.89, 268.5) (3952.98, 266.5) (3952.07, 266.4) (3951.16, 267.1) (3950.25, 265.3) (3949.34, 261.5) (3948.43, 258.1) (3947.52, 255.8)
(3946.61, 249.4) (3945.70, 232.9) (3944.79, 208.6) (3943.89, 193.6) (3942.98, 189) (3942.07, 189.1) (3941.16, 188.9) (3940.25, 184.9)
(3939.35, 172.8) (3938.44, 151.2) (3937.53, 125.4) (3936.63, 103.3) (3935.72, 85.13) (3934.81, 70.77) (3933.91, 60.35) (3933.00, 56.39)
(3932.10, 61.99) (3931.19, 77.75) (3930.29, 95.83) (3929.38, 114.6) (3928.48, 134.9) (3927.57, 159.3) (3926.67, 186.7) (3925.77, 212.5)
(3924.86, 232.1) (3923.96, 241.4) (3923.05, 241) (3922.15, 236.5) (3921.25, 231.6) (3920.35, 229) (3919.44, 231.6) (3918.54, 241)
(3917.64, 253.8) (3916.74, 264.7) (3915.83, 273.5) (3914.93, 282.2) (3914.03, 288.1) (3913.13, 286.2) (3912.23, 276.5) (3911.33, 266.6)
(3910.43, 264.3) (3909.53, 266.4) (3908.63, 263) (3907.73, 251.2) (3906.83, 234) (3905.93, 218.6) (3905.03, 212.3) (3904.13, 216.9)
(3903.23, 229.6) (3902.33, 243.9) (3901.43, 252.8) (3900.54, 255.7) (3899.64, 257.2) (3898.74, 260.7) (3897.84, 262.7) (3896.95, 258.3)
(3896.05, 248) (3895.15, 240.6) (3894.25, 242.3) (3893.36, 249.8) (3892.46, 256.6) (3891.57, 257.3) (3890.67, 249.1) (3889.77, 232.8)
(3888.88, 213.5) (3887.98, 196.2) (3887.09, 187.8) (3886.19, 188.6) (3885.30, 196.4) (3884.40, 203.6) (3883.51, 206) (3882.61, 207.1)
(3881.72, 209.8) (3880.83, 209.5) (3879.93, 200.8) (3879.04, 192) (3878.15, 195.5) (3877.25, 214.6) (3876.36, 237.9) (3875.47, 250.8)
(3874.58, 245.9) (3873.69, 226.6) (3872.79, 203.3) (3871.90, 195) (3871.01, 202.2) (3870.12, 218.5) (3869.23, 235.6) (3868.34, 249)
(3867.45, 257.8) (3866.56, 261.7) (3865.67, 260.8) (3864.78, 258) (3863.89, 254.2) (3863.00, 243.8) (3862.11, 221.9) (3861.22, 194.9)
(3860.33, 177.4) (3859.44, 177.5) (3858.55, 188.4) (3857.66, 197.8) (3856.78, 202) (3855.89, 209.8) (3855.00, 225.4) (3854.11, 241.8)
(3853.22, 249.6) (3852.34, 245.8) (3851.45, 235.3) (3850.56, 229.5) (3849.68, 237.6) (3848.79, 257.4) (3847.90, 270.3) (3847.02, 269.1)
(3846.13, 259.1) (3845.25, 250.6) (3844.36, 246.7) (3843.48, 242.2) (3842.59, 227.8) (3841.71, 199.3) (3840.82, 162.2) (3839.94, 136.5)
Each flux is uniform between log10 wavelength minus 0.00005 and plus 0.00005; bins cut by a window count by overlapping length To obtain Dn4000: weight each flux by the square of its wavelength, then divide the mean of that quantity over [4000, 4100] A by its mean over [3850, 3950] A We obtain 1.69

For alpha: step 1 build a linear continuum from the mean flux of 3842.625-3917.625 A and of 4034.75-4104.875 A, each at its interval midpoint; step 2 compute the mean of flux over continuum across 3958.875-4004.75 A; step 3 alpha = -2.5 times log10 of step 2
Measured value 0.13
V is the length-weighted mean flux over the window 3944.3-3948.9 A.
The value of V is 241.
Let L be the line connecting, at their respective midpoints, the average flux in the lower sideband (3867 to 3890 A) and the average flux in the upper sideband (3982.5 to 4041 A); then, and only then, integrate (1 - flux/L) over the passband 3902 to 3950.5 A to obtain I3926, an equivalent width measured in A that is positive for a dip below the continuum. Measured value 9.76 A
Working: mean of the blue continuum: 214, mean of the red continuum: 334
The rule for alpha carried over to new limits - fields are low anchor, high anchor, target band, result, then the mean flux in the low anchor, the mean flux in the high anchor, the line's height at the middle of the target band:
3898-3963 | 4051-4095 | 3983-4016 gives -0.188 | 215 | 339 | 275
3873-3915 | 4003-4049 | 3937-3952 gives 0.273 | 236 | 333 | 273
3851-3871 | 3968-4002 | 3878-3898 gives 0.074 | 227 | 274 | 237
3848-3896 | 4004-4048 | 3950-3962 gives 0.124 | 224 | 333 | 284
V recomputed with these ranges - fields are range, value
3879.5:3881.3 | 205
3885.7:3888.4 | 191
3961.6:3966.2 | 155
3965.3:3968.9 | 90.4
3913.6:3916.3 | 281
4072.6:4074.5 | 334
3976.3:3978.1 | 272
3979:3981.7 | 319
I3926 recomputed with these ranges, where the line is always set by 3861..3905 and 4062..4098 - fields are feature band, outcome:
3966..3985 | 4.83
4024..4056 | -2.10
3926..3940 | 7.85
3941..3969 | 5.98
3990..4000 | -1.08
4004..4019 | -1.39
